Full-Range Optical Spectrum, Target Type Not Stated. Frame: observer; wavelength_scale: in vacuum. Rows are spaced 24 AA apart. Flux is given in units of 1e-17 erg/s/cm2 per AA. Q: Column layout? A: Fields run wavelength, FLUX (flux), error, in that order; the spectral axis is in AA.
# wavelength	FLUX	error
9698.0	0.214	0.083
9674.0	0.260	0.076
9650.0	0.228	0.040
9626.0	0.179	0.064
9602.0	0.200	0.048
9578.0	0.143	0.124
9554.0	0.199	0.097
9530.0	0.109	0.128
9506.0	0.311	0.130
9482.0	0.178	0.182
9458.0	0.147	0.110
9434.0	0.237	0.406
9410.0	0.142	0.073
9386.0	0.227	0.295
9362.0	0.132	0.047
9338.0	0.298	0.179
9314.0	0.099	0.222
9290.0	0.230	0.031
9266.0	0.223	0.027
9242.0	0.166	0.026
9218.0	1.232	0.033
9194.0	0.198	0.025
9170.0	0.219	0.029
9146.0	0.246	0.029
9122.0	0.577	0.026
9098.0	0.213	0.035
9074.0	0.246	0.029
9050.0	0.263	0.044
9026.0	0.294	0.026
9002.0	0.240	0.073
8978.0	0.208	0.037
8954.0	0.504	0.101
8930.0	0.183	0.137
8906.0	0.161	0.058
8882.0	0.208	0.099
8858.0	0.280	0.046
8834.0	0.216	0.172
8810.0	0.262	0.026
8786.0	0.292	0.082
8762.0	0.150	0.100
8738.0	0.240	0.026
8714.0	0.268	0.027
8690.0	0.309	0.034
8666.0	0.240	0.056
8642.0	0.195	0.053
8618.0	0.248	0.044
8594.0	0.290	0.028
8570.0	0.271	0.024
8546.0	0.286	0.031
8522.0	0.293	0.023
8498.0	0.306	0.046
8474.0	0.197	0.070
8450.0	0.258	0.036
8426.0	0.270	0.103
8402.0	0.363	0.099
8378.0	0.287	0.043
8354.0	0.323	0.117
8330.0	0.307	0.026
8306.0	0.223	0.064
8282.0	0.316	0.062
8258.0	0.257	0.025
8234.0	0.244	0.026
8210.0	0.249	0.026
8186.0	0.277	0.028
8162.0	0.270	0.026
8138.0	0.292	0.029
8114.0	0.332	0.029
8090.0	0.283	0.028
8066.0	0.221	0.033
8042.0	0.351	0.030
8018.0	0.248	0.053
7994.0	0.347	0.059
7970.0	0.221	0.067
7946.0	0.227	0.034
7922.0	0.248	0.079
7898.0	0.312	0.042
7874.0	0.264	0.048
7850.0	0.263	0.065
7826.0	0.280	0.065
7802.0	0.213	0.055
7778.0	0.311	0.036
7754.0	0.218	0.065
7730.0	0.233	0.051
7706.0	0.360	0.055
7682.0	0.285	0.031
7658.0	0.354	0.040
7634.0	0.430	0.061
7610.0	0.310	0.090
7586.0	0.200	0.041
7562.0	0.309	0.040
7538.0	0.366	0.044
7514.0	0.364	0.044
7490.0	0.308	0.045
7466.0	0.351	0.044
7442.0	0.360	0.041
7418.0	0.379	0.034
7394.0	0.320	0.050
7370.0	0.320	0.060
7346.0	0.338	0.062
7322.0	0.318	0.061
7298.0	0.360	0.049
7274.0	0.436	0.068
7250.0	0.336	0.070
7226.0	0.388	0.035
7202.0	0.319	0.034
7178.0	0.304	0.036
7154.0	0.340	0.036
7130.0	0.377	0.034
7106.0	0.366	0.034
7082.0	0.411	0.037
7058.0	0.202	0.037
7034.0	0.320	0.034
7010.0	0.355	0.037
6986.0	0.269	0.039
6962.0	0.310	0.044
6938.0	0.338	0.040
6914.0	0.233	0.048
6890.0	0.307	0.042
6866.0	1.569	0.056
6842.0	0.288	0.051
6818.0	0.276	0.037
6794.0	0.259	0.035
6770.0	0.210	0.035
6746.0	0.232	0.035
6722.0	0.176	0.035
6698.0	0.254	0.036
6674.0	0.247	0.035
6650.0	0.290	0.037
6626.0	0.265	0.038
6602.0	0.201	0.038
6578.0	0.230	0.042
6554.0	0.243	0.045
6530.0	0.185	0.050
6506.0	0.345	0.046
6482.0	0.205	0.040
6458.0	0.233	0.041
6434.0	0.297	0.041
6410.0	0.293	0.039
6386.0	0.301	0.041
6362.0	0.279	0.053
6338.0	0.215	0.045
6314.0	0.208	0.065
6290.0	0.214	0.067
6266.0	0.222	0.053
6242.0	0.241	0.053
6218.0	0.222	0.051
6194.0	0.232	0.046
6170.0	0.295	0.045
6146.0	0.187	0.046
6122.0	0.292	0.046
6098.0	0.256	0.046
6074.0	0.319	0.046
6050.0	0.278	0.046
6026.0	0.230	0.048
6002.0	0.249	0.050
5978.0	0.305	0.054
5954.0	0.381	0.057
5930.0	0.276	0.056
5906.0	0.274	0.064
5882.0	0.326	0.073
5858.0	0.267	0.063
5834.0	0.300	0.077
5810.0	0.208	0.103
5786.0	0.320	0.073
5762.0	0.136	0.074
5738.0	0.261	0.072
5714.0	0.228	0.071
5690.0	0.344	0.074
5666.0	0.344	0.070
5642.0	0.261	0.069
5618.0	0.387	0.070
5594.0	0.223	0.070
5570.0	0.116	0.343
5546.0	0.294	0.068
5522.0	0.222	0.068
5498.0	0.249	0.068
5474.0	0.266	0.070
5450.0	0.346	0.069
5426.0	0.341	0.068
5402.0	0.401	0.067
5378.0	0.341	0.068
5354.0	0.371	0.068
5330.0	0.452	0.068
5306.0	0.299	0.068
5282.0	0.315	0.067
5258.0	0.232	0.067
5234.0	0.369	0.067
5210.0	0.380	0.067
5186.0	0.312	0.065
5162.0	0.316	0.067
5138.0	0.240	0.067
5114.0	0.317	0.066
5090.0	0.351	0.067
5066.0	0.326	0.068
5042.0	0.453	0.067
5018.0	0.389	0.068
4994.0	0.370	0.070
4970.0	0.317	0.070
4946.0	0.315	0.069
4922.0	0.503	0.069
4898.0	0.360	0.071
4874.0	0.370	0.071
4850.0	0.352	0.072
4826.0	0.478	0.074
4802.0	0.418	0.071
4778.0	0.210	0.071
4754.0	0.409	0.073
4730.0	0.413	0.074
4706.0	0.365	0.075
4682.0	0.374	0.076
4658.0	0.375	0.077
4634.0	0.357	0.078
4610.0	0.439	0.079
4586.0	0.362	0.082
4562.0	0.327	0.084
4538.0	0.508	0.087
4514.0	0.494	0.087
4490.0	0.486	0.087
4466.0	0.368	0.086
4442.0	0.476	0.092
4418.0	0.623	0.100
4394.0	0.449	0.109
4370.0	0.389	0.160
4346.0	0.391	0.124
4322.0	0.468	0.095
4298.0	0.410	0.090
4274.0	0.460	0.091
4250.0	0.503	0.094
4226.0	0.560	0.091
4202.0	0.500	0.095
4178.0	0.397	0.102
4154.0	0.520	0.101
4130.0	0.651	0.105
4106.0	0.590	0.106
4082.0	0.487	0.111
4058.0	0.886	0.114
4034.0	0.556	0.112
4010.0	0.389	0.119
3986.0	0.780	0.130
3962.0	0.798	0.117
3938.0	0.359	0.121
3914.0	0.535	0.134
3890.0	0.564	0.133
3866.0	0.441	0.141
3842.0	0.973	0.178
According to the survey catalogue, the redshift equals 0.84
